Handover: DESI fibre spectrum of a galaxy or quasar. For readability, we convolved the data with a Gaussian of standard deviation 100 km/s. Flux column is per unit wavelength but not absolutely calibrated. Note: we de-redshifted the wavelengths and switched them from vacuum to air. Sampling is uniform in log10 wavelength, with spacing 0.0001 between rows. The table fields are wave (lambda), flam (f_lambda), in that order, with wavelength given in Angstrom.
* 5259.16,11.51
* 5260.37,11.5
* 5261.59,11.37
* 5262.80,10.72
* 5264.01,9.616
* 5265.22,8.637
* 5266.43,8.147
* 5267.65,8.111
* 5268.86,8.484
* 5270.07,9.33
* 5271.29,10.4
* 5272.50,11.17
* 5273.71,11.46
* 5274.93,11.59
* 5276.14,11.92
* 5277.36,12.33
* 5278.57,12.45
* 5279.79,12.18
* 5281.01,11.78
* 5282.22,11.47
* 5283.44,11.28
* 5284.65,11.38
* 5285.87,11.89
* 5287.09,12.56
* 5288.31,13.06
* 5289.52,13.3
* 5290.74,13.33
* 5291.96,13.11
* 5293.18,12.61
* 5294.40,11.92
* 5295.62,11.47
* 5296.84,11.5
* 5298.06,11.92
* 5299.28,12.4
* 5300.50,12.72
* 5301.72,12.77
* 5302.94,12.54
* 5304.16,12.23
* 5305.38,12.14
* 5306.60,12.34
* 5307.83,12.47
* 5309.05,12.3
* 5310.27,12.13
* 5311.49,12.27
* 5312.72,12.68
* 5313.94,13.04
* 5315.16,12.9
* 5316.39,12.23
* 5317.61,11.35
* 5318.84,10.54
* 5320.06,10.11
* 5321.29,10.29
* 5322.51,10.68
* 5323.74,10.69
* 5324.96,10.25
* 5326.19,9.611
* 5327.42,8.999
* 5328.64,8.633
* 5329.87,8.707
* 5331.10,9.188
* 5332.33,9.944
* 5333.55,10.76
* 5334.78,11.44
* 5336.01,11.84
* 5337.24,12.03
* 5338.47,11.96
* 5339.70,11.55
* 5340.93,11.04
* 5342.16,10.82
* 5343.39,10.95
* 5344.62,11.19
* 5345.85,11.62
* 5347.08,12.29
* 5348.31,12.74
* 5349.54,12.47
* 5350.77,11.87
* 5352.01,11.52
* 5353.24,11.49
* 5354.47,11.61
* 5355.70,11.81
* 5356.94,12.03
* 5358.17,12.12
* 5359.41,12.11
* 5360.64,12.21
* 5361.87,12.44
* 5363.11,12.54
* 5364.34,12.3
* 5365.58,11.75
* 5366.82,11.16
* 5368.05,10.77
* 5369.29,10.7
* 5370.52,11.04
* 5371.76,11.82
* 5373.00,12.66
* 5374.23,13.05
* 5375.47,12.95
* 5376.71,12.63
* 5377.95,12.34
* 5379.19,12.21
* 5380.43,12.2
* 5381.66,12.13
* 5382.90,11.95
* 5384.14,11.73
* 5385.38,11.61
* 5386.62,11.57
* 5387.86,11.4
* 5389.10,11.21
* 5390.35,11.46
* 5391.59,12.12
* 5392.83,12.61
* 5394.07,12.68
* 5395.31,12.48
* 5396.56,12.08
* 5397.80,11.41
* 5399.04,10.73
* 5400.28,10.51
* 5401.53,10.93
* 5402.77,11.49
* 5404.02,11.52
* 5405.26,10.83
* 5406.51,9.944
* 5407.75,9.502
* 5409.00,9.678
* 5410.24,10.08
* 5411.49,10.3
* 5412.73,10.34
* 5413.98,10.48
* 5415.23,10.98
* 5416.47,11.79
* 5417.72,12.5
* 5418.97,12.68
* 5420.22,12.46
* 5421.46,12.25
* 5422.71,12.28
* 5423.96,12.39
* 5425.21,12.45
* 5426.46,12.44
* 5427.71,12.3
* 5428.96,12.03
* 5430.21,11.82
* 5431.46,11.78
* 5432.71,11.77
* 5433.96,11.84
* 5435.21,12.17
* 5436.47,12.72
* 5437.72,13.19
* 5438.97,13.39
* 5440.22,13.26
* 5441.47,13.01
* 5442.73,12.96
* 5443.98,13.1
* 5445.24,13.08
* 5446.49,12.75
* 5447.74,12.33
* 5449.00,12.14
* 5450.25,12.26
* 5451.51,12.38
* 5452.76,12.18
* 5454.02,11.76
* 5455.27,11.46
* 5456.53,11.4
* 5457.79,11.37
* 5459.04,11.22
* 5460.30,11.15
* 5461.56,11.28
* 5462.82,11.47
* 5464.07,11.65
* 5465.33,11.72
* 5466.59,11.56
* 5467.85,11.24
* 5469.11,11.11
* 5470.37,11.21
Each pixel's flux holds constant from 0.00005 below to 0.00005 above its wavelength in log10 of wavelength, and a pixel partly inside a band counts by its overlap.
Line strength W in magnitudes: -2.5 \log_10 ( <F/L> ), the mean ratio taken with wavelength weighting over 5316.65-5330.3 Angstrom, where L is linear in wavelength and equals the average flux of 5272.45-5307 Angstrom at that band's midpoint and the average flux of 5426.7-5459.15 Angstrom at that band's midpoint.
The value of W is 0.210 mag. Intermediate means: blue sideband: 12.2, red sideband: 12.3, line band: 10.1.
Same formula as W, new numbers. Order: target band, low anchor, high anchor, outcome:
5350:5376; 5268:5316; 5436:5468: 0.02 mag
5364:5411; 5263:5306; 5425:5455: 0.05 mag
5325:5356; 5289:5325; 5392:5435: 0.08 mag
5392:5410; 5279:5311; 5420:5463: 0.10 mag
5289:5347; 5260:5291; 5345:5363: 0.01 mag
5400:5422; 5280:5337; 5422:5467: 0.10 mag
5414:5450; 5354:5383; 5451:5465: -0.06 mag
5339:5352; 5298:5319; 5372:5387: 0.06 mag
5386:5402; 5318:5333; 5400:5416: -0.12 mag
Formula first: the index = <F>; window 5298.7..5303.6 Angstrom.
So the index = 12.6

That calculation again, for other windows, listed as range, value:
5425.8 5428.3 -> 12.4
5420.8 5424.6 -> 12.3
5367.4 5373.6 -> 11.4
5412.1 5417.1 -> 10.9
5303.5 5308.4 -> 12.3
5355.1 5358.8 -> 12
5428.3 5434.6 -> 11.9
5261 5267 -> 9.72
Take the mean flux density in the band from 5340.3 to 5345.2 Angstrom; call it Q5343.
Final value 11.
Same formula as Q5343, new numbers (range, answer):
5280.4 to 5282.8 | 11.6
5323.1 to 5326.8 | 10.2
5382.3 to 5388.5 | 11.7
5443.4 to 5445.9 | 13.1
